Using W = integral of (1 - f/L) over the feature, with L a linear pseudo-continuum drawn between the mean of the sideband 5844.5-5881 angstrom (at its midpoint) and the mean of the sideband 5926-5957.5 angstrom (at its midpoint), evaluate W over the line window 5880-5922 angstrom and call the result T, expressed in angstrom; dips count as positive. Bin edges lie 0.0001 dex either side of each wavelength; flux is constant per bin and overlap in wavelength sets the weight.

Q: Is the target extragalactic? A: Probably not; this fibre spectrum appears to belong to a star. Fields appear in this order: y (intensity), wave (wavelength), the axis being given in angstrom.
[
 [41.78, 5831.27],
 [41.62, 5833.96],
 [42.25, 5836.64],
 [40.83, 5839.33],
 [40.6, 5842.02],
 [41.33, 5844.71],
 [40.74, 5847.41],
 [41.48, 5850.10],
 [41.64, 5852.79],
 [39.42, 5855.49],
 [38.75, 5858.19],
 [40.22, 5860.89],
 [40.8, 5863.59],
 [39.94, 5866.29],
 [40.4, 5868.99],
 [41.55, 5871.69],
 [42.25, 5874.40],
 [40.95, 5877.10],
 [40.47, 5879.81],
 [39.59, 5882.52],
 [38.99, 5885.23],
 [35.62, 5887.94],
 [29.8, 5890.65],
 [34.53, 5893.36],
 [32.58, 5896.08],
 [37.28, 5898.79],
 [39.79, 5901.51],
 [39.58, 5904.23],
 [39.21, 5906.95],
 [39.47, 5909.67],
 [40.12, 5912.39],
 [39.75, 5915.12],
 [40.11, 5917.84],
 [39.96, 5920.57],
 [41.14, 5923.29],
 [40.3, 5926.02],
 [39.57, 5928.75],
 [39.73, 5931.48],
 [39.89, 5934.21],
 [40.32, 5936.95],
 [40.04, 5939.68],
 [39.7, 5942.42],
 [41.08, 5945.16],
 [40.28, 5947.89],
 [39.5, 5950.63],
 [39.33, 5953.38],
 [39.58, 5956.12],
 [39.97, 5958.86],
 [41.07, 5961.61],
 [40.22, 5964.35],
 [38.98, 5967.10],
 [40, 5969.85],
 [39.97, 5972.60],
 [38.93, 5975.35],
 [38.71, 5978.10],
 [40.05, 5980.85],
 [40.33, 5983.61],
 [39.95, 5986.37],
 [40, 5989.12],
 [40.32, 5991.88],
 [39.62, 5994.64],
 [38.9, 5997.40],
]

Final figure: 2.6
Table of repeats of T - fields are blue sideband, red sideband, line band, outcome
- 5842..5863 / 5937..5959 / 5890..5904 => 1.7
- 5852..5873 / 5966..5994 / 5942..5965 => -0.1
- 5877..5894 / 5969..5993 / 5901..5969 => -2.7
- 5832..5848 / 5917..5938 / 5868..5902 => 2.3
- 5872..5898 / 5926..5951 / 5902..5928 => -0.7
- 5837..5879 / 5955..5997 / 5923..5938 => 0.0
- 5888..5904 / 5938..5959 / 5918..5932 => -0.9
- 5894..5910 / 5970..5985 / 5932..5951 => -0.7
